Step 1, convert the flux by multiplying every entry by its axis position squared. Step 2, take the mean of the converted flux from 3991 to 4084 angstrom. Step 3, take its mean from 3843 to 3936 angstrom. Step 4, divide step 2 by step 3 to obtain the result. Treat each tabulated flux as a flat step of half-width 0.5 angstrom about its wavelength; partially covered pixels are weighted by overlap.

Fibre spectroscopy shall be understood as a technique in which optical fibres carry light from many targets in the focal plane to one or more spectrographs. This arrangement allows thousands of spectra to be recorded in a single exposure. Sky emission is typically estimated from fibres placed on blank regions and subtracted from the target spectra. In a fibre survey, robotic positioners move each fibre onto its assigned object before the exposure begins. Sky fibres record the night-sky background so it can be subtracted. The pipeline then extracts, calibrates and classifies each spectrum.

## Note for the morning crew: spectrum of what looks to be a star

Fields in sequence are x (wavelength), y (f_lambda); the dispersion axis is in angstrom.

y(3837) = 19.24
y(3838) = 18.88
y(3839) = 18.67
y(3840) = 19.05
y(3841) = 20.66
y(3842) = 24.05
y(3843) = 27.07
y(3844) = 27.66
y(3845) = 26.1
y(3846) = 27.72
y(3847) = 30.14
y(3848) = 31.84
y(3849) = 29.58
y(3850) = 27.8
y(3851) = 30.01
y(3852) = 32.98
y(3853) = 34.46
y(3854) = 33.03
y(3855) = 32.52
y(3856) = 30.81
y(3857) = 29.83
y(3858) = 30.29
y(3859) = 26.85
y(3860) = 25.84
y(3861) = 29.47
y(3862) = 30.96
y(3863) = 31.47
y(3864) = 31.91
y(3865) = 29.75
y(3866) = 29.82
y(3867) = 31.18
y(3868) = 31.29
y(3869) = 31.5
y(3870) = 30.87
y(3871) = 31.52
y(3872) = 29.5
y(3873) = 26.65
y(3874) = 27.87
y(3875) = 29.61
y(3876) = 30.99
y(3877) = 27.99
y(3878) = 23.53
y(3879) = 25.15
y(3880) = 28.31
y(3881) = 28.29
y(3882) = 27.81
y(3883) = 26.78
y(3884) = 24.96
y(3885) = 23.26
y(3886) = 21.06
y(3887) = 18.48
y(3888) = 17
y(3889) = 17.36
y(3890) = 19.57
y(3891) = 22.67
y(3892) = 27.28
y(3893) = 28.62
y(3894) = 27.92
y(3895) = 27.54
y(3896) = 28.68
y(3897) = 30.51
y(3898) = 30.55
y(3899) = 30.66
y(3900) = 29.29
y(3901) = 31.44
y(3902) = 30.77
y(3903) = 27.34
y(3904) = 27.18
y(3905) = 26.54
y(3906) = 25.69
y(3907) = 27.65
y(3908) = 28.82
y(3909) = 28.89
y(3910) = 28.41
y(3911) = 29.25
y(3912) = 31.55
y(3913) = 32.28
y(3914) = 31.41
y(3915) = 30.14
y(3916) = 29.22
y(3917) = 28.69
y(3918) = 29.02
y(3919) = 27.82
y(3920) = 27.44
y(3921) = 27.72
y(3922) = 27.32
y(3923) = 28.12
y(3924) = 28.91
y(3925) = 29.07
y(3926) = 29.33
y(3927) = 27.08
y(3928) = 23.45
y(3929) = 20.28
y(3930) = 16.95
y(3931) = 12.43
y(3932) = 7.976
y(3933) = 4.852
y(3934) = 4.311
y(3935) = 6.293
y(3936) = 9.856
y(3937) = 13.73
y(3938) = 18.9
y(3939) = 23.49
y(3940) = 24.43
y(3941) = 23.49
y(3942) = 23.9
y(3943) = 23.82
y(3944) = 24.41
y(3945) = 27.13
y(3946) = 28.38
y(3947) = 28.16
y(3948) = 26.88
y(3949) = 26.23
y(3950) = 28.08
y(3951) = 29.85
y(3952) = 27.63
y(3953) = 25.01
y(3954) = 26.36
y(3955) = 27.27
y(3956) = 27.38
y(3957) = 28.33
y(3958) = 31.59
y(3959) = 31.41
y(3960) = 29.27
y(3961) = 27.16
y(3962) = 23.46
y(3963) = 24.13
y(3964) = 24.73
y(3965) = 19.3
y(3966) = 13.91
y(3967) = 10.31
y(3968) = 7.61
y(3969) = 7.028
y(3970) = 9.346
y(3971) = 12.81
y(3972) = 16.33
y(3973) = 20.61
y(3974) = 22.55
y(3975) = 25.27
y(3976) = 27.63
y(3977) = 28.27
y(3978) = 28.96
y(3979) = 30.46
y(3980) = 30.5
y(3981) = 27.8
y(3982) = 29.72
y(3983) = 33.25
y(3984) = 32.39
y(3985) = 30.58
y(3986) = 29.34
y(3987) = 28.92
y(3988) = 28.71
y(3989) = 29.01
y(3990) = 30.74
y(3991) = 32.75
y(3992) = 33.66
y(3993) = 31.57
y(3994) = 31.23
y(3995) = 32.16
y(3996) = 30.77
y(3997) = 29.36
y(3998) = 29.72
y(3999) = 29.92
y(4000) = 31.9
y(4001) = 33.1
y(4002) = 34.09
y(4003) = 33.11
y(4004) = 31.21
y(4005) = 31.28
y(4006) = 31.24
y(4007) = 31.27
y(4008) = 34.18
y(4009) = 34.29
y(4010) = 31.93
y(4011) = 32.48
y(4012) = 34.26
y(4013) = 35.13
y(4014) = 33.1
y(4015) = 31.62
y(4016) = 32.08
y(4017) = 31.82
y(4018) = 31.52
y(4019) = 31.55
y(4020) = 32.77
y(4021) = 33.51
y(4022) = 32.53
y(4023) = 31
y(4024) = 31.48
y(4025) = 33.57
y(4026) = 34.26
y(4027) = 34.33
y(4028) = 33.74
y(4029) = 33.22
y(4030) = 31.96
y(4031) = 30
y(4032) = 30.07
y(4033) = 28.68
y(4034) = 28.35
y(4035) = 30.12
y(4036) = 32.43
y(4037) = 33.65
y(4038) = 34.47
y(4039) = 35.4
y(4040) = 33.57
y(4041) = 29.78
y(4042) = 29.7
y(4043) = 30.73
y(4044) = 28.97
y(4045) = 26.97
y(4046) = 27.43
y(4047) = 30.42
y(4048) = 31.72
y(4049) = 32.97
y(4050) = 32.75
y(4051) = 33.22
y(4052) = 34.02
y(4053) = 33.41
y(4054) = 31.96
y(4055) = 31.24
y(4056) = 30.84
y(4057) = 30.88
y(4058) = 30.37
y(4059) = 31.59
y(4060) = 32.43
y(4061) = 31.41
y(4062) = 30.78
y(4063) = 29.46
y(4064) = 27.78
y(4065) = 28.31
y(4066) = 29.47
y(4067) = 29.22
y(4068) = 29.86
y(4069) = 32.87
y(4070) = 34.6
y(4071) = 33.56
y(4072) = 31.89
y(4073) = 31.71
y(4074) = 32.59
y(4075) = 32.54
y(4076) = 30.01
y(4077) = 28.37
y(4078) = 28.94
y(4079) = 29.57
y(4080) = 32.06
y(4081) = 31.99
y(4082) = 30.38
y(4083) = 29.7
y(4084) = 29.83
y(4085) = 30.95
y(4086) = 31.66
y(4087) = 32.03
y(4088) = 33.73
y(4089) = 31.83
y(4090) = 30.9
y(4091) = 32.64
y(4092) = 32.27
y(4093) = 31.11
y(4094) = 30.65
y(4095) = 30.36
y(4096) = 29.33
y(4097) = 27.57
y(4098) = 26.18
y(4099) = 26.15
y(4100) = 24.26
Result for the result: 1.27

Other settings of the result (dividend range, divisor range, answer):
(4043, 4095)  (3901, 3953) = 1.36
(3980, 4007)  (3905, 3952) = 1.33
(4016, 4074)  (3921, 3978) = 1.51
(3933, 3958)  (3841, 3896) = 0.86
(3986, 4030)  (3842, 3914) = 1.21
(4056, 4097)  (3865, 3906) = 1.25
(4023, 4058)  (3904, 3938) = 1.42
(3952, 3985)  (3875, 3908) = 0.94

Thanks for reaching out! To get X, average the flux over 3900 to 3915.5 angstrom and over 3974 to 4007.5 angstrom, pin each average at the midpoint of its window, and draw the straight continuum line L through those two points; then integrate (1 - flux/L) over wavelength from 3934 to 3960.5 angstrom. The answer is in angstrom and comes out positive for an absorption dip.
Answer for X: 4.9 angstrom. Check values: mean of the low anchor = 29.2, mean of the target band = 24.3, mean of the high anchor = 30.5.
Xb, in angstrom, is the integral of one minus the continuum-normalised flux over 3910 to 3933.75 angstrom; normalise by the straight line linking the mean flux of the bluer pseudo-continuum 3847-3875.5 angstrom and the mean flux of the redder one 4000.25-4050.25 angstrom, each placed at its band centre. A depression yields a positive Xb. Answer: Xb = 4.5 angstrom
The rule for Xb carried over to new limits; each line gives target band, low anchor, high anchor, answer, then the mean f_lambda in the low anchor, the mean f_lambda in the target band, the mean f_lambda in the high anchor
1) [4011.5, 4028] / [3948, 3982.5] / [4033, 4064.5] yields -2.4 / 23.8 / 32.8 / 31.2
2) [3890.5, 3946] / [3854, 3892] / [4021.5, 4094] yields 6.7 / 27.4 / 24.9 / 31.4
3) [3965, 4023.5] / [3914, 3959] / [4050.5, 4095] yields -2.9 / 23.8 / 28.4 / 31.2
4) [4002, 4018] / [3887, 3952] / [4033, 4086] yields -2.1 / 24.8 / 32.6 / 31.1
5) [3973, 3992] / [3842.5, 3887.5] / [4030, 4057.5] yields 0.8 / 28.8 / 29.2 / 31.3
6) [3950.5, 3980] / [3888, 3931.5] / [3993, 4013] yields 6.9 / 27.1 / 23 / 32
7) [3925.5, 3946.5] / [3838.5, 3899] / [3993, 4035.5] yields 7.7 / 27.6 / 18.8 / 32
